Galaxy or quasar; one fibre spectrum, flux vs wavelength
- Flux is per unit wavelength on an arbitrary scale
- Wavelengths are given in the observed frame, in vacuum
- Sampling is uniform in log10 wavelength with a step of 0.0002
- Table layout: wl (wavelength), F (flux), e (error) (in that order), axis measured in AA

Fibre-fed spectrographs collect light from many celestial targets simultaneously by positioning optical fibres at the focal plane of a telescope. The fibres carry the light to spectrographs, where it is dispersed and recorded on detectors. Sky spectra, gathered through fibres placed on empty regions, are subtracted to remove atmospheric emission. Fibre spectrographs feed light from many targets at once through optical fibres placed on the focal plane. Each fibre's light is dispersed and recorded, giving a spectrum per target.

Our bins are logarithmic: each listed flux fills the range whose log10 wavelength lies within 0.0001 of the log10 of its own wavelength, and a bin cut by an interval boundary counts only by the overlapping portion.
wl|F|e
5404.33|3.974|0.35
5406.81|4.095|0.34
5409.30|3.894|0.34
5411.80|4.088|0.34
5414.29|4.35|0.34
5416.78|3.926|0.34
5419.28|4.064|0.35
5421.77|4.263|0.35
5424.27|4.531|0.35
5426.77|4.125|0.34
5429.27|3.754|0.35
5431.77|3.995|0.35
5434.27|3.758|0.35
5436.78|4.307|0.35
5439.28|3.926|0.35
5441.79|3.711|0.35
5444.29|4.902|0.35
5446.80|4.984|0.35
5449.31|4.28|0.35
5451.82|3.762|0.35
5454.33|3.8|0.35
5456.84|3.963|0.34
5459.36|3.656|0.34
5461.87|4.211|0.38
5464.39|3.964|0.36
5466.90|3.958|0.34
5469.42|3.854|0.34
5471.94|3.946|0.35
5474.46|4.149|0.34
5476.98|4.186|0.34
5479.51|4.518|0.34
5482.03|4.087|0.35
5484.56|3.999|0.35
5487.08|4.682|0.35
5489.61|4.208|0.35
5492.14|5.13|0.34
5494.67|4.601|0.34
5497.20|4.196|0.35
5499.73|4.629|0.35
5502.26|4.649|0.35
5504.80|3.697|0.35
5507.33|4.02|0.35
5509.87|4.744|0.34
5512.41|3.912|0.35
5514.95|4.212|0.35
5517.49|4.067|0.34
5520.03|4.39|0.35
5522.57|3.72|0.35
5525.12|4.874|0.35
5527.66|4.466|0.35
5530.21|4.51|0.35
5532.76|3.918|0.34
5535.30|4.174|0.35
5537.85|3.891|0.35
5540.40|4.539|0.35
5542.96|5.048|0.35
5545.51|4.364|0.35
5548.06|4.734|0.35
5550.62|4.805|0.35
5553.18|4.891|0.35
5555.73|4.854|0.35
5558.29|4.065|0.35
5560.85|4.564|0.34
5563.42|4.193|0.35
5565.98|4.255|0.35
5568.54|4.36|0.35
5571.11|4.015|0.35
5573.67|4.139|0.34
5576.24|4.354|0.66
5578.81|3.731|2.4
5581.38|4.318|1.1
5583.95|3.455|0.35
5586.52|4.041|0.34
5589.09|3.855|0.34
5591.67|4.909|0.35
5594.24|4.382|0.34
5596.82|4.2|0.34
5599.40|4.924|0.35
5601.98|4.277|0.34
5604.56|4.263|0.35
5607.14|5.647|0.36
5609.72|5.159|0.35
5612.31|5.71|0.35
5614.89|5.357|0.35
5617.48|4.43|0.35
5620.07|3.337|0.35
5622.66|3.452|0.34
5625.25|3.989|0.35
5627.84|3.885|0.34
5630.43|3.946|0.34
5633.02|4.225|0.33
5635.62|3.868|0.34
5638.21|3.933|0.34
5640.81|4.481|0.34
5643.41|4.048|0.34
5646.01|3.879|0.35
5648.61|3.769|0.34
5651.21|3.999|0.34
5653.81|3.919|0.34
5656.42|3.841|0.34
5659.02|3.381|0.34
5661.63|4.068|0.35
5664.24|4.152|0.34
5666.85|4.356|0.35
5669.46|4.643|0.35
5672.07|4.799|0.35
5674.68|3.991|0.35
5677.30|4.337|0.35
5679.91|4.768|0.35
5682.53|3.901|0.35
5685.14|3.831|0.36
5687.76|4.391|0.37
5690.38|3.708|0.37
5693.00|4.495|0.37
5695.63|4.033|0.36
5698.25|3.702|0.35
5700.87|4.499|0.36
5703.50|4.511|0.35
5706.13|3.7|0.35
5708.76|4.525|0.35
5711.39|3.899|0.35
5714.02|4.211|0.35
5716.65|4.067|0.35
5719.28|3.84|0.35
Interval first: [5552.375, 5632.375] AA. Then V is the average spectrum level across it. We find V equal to 4.35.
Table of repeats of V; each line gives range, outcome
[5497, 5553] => 4.36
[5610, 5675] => 4.16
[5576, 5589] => 3.94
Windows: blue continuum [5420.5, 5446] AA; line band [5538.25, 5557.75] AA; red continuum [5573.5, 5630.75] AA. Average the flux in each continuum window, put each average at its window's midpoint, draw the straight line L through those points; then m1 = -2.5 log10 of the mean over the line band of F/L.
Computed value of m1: -0.10 mag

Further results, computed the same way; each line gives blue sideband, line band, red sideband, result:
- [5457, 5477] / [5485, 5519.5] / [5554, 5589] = -0.081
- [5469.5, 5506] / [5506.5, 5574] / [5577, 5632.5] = -0.009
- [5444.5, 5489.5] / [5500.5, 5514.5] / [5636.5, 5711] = -0.022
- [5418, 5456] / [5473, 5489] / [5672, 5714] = -0.030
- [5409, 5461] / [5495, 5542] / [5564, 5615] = 0.005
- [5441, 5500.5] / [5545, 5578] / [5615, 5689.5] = -0.068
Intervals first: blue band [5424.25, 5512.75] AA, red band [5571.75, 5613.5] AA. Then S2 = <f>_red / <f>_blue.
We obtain 1.1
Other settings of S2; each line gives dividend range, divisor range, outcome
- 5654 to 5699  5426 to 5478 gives 1.02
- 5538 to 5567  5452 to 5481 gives 1.13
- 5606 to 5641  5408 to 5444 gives 1.08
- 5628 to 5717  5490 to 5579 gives 0.94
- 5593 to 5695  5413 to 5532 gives 1.01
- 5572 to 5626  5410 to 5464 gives 1.07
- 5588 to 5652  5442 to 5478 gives 1.05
